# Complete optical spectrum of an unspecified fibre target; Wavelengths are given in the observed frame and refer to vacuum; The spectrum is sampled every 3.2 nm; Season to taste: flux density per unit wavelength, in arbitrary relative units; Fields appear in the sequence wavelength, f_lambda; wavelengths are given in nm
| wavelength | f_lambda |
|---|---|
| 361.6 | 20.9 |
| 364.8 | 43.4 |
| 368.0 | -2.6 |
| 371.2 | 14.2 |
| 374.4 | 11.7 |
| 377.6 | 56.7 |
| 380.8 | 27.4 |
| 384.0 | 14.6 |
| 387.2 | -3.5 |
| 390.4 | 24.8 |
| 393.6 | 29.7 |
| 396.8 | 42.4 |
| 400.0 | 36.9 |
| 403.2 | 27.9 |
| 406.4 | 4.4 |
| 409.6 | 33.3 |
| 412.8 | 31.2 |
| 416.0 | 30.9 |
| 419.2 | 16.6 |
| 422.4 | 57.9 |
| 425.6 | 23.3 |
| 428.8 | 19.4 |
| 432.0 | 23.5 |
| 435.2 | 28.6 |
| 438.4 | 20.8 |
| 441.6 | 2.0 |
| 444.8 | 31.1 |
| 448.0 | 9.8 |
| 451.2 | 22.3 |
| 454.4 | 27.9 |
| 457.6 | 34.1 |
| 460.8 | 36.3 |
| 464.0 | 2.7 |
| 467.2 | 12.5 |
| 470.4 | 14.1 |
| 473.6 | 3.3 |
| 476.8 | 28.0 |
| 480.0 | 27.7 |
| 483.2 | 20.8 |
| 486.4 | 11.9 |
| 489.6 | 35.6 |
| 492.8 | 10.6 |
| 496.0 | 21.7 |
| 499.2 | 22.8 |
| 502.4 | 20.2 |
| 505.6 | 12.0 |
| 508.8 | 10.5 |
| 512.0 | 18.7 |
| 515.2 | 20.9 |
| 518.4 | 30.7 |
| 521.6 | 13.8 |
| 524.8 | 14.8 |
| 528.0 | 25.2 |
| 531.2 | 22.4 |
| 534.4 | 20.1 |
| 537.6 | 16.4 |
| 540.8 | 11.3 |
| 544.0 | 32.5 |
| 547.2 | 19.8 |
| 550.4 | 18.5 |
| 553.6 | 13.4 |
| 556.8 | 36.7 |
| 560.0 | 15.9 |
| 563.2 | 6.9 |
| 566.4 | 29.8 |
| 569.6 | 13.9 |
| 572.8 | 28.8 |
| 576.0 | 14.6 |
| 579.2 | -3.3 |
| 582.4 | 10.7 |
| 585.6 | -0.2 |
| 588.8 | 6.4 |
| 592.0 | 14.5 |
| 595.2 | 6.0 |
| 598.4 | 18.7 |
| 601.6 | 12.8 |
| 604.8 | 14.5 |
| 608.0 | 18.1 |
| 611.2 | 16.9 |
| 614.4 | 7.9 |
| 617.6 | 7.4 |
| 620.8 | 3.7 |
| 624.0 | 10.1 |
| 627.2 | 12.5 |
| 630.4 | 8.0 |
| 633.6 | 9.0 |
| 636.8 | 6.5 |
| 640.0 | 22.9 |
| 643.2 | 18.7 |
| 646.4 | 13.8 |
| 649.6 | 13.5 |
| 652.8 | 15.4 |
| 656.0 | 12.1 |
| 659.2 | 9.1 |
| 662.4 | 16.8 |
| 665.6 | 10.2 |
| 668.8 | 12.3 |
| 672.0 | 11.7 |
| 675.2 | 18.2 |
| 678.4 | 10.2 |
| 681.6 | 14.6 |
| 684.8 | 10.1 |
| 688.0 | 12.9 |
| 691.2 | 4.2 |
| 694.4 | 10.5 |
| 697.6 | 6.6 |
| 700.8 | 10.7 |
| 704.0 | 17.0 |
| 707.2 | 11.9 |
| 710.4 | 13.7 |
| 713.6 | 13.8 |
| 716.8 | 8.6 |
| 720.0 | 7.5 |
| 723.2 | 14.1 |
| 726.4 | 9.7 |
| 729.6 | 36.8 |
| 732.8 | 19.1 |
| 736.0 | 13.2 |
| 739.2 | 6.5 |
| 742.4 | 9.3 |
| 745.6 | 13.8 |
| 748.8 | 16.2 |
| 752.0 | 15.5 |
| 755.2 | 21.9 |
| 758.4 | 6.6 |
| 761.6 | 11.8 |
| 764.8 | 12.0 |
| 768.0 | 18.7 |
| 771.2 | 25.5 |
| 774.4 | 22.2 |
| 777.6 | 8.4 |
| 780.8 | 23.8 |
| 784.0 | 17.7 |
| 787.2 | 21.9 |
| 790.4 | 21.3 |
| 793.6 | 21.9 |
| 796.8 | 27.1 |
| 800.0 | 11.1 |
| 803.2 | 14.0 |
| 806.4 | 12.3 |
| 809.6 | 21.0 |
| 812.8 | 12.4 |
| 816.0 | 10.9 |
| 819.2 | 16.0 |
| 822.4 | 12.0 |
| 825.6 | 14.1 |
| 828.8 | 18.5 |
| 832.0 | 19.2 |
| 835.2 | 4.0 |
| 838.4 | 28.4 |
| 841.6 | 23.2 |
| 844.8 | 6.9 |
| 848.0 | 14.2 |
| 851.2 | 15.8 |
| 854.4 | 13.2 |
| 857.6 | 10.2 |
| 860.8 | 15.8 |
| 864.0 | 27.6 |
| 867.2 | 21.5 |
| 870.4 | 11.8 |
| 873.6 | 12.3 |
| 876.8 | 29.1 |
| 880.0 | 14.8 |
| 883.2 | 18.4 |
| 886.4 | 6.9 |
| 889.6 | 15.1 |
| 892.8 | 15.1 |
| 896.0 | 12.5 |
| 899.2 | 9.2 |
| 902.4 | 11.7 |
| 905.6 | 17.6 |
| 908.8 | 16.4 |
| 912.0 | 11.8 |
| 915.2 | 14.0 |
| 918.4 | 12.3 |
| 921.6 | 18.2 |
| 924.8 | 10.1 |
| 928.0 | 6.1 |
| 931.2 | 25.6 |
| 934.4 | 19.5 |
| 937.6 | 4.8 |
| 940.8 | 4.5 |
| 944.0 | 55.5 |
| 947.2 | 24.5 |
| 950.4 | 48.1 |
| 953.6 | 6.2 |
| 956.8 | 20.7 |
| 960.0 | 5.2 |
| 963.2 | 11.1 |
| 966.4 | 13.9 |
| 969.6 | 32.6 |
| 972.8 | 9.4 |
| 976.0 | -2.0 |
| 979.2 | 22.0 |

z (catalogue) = 0.275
